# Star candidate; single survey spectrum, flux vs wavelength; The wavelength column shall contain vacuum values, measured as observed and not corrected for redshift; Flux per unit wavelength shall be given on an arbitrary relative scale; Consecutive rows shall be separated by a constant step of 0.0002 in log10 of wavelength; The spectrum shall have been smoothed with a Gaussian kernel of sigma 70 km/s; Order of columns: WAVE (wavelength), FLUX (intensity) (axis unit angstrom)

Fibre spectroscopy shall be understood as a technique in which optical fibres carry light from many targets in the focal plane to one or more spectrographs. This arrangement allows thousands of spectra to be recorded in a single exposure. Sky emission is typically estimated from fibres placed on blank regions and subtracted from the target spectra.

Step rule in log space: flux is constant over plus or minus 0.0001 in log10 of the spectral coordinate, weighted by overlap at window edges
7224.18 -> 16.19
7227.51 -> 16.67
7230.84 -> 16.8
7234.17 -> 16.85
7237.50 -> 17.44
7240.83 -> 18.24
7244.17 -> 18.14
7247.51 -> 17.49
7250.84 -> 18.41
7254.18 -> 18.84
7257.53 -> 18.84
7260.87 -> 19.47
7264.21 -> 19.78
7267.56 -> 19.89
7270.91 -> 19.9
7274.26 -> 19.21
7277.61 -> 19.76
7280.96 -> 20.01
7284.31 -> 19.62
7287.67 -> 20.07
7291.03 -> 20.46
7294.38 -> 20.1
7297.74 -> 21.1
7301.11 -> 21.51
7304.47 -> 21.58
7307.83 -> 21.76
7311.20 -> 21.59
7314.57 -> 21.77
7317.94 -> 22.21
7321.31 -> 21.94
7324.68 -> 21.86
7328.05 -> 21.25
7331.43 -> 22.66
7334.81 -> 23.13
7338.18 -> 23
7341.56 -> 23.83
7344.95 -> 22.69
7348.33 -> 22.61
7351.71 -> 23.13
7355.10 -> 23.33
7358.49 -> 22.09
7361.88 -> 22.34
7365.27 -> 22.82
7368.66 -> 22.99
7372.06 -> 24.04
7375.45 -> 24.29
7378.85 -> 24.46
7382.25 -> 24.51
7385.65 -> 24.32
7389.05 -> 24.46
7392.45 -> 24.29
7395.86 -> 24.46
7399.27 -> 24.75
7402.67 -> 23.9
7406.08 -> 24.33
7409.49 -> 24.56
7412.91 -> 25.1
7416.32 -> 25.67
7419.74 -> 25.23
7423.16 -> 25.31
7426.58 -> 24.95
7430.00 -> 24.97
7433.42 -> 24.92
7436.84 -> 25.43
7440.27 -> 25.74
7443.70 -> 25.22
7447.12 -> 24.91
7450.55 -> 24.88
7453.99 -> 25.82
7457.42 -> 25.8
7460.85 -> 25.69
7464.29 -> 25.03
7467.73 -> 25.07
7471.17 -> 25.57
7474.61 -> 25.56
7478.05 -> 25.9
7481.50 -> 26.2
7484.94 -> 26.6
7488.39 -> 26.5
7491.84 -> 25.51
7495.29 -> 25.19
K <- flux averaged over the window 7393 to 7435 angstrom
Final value 24.8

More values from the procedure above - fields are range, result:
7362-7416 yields 24.2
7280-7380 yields 22.1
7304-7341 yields 22.1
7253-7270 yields 19.4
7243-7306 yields 19.7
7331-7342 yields 23.1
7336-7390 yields 23.4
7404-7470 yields 25.2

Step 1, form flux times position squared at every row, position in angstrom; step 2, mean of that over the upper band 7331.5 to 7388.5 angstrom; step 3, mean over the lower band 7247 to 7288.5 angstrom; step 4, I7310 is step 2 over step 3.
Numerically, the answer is 1.2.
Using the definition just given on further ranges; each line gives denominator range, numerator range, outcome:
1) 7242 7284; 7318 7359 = 1.21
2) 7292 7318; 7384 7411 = 1.17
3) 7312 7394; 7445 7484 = 1.14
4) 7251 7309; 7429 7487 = 1.33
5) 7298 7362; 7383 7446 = 1.14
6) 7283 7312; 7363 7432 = 1.20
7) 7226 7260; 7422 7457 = 1.49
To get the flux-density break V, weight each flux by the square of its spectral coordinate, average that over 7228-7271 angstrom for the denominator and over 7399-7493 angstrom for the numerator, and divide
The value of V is 1.46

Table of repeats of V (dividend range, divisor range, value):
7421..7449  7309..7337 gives 1.18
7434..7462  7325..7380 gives 1.13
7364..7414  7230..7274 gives 1.36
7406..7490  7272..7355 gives 1.22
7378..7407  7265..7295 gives 1.26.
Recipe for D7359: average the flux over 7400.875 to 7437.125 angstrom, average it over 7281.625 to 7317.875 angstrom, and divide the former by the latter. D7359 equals 1.19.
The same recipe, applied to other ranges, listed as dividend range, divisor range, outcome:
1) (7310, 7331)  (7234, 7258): 1.21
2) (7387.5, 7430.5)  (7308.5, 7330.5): 1.14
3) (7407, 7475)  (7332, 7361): 1.10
